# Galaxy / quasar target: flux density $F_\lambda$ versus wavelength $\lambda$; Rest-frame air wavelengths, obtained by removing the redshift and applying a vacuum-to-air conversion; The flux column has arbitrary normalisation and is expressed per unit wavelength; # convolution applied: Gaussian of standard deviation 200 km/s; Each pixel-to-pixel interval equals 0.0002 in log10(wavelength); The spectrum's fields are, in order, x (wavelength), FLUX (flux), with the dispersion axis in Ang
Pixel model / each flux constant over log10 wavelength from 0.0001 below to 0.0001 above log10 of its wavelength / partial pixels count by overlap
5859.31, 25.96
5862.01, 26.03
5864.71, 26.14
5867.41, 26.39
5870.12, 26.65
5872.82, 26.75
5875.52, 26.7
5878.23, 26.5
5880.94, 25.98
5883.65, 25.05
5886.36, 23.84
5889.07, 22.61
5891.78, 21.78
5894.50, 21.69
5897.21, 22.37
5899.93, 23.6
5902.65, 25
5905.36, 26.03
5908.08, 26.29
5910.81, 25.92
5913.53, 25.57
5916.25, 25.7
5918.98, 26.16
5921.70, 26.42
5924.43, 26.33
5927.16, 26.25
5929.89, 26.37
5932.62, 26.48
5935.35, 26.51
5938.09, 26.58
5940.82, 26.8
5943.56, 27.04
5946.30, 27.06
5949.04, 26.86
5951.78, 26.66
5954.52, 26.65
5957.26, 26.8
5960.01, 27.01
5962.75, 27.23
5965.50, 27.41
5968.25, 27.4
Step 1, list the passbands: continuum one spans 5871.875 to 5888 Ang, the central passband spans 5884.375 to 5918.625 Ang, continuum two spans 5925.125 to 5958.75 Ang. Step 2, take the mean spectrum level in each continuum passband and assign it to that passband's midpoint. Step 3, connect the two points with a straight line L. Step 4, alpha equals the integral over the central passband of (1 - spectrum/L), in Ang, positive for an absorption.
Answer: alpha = 2.3 Ang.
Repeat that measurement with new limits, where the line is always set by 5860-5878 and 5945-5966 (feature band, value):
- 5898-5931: 1.2 Ang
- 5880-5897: 2.0 Ang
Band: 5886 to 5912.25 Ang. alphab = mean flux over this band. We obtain 23.9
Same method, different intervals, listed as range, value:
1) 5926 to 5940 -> 26.5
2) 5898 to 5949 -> 26.1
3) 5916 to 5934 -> 26.3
